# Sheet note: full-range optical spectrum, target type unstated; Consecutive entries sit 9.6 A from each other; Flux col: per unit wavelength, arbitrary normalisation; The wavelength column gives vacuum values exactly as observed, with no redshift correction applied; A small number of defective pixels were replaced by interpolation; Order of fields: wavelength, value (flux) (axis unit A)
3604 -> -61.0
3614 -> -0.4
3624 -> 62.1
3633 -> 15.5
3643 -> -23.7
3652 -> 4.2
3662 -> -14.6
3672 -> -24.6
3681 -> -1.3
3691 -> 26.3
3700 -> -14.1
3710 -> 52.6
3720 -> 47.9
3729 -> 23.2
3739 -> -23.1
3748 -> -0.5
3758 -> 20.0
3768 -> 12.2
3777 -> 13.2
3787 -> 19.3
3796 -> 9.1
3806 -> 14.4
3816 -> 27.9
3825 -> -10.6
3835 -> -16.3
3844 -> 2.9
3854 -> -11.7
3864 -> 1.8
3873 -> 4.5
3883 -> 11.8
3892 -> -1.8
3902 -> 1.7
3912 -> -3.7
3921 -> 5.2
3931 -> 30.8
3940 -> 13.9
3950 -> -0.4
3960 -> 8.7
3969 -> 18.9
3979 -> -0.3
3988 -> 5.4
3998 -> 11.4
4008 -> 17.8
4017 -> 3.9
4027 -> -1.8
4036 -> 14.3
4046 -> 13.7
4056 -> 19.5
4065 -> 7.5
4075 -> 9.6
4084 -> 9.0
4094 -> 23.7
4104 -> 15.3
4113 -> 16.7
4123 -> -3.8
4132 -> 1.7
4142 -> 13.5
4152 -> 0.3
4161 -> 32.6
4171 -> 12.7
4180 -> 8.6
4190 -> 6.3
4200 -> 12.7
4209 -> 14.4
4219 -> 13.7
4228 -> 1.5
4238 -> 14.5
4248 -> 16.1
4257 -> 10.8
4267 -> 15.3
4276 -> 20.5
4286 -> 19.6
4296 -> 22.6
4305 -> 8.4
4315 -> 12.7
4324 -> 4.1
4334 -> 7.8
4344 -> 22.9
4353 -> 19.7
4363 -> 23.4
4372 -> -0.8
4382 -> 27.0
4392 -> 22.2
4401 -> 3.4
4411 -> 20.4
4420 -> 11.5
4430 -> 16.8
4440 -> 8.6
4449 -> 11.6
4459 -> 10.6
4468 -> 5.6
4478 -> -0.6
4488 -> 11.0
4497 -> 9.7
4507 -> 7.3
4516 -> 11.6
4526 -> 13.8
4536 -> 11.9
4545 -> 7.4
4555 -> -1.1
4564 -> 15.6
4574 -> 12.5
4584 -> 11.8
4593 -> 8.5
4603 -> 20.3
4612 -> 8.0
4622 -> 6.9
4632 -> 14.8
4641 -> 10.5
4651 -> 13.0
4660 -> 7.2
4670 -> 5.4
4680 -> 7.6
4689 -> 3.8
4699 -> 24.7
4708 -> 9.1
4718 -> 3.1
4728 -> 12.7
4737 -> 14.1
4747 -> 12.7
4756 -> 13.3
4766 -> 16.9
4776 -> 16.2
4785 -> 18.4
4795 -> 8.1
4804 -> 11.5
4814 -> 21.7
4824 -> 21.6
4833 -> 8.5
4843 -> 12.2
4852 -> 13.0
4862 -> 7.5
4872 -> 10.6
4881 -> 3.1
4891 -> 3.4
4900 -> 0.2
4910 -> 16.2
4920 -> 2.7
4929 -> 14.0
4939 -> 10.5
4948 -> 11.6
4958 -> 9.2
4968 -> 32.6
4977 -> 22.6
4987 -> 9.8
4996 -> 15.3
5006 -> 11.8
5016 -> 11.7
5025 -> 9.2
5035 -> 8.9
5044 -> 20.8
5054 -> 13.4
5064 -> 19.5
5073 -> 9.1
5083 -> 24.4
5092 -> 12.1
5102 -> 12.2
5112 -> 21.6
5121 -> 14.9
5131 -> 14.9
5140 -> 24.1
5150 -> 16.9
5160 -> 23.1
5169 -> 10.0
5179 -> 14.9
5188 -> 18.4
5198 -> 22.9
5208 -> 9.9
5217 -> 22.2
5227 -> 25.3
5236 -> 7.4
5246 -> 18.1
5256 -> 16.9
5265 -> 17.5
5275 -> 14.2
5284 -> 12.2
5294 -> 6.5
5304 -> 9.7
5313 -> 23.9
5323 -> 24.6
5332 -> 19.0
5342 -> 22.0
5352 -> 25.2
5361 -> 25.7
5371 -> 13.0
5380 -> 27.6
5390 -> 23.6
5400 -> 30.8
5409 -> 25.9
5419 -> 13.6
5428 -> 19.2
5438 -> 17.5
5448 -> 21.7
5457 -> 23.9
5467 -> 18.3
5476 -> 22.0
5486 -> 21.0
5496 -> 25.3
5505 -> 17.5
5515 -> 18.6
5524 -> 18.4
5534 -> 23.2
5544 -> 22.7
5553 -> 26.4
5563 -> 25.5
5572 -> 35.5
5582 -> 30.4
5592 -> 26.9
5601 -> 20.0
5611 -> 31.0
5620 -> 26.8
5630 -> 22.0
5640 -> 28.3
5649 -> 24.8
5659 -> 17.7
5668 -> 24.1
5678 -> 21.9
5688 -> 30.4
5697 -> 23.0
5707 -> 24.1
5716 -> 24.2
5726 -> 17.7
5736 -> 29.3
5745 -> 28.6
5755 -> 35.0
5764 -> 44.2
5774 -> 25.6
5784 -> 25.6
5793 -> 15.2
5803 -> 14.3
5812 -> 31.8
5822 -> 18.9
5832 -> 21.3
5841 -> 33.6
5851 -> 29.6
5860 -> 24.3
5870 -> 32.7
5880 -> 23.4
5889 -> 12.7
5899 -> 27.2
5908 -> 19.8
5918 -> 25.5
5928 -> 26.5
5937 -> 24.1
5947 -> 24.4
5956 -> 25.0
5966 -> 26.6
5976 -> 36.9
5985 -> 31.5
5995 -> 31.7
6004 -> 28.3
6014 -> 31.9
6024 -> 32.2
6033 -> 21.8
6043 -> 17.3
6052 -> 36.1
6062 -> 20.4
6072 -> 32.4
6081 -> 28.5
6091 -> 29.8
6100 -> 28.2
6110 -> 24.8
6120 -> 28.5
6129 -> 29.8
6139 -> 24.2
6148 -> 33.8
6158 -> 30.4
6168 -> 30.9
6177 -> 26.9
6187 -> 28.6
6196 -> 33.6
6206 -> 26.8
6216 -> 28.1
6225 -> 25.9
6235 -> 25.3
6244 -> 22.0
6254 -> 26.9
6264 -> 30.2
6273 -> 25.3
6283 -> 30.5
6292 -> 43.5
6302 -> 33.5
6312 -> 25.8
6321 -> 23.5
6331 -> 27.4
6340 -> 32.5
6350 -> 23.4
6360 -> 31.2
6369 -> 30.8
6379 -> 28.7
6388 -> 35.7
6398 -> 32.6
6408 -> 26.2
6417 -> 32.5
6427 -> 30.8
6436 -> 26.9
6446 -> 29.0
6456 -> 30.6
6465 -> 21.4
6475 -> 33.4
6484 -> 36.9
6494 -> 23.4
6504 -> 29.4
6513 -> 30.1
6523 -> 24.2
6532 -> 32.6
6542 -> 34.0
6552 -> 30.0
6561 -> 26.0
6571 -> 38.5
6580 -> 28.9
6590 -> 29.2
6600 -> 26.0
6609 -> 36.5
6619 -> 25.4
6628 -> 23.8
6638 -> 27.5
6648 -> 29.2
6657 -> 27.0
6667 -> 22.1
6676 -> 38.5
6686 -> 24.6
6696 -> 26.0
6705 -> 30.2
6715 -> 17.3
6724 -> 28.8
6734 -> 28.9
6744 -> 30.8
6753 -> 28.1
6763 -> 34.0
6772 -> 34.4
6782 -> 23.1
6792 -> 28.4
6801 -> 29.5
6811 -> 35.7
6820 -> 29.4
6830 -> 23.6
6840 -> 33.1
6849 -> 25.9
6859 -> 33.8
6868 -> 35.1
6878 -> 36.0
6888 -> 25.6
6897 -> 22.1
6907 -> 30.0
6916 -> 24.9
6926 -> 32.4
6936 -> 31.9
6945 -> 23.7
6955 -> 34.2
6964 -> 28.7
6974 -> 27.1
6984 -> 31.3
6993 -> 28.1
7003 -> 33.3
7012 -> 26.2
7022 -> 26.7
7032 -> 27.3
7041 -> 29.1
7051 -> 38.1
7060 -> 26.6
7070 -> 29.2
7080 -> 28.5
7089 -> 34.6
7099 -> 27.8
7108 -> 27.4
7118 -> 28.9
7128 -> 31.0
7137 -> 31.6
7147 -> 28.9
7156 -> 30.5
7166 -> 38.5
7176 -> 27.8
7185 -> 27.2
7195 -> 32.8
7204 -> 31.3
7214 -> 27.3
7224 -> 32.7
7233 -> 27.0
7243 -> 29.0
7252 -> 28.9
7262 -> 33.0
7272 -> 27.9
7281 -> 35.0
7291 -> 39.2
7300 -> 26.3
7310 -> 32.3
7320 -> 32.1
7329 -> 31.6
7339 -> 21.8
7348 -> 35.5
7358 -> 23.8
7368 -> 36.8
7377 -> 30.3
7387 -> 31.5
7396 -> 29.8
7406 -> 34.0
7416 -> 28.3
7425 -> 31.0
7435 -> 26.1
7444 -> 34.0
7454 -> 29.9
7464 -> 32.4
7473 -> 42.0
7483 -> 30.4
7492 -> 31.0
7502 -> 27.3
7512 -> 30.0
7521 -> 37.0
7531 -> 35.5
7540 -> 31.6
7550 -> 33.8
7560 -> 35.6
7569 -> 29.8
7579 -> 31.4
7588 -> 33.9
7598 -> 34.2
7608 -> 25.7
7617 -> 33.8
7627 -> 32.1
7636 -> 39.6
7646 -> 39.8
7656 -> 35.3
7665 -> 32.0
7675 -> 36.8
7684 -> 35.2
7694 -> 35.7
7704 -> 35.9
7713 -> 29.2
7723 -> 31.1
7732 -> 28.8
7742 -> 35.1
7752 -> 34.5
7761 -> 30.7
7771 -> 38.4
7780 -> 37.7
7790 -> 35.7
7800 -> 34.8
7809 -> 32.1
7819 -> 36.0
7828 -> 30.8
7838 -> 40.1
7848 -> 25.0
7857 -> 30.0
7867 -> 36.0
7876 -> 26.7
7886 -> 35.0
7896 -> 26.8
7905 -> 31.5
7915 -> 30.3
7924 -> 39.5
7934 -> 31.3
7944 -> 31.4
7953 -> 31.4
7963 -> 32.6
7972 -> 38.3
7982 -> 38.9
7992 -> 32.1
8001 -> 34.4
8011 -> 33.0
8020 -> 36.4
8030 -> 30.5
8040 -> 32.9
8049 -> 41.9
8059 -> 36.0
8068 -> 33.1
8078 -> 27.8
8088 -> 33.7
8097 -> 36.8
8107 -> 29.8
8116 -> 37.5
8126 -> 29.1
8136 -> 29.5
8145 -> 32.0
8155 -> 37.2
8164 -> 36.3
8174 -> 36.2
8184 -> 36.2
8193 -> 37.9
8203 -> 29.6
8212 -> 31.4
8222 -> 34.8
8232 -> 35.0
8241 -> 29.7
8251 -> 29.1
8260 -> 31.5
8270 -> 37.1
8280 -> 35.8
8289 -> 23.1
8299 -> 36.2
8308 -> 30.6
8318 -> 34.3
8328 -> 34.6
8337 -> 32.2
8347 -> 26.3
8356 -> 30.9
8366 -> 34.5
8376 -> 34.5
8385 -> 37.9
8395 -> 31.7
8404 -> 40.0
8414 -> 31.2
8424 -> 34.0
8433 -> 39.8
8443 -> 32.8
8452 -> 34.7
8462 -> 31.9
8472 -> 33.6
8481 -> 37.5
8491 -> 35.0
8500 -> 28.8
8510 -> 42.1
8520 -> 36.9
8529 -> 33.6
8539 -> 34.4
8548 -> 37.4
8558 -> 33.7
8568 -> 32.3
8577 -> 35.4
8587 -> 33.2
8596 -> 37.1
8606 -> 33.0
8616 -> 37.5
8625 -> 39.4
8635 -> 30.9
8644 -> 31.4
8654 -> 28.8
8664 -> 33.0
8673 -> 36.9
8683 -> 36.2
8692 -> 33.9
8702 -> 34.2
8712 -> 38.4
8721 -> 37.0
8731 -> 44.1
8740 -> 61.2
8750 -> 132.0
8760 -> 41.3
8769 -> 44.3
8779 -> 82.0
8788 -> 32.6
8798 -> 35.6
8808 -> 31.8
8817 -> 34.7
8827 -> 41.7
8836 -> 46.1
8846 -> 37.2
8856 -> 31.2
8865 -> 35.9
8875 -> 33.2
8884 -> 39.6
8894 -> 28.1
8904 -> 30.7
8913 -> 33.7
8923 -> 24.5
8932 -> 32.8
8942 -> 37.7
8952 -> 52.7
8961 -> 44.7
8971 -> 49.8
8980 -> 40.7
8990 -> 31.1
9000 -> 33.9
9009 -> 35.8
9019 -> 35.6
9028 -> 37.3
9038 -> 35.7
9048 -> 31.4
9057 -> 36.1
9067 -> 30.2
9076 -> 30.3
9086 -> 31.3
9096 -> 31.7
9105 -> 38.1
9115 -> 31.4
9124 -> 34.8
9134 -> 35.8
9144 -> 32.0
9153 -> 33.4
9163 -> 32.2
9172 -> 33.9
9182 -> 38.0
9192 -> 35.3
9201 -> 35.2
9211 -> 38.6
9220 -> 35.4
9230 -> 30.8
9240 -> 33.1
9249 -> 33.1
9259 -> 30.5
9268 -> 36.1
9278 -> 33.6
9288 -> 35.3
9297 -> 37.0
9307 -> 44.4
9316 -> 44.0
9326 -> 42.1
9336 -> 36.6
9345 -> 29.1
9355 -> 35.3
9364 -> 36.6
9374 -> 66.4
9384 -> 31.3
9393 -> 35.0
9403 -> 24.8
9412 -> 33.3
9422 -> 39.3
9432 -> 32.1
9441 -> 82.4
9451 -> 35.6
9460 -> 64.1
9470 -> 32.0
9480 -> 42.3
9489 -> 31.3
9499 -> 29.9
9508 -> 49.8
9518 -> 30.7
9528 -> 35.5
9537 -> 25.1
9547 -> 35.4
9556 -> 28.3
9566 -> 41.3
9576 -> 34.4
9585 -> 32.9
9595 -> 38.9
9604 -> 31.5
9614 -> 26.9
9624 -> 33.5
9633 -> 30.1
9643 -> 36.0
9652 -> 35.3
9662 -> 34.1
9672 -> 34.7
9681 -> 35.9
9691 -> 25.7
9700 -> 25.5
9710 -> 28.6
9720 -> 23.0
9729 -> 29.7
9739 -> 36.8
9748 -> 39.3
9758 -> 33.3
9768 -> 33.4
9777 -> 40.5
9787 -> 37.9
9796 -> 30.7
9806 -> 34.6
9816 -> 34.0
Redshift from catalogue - 0.33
